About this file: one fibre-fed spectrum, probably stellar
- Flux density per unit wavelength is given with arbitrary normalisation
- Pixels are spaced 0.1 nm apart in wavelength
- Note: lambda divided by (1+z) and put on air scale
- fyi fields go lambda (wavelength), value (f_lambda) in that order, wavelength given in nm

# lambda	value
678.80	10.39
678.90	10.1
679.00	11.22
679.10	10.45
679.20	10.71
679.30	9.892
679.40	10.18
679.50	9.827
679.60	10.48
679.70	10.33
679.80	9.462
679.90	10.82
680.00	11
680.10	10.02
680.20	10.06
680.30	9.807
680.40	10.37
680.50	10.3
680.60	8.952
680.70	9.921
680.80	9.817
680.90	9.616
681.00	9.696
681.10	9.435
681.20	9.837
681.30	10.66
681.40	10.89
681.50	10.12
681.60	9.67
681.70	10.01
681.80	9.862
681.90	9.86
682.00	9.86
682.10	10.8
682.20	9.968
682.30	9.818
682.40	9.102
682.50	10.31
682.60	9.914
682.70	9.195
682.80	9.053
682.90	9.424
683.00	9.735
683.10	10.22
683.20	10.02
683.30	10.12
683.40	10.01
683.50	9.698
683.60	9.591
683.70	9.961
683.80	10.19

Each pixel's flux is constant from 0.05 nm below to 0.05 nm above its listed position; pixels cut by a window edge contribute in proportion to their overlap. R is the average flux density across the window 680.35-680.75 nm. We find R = 9.89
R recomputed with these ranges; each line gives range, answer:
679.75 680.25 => 10.3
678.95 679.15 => 10.8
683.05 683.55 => 10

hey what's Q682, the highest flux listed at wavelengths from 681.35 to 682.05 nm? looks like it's 10.89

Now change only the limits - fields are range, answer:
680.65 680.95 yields 9.921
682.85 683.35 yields 10.22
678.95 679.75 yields 11.22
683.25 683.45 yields 10.12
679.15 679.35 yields 10.71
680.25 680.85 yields 10.37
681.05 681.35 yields 10.66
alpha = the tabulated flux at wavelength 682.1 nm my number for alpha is 10.8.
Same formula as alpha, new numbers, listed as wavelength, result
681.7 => 10.01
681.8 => 9.862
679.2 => 10.71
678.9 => 10.1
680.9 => 9.616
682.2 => 9.968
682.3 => 9.818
